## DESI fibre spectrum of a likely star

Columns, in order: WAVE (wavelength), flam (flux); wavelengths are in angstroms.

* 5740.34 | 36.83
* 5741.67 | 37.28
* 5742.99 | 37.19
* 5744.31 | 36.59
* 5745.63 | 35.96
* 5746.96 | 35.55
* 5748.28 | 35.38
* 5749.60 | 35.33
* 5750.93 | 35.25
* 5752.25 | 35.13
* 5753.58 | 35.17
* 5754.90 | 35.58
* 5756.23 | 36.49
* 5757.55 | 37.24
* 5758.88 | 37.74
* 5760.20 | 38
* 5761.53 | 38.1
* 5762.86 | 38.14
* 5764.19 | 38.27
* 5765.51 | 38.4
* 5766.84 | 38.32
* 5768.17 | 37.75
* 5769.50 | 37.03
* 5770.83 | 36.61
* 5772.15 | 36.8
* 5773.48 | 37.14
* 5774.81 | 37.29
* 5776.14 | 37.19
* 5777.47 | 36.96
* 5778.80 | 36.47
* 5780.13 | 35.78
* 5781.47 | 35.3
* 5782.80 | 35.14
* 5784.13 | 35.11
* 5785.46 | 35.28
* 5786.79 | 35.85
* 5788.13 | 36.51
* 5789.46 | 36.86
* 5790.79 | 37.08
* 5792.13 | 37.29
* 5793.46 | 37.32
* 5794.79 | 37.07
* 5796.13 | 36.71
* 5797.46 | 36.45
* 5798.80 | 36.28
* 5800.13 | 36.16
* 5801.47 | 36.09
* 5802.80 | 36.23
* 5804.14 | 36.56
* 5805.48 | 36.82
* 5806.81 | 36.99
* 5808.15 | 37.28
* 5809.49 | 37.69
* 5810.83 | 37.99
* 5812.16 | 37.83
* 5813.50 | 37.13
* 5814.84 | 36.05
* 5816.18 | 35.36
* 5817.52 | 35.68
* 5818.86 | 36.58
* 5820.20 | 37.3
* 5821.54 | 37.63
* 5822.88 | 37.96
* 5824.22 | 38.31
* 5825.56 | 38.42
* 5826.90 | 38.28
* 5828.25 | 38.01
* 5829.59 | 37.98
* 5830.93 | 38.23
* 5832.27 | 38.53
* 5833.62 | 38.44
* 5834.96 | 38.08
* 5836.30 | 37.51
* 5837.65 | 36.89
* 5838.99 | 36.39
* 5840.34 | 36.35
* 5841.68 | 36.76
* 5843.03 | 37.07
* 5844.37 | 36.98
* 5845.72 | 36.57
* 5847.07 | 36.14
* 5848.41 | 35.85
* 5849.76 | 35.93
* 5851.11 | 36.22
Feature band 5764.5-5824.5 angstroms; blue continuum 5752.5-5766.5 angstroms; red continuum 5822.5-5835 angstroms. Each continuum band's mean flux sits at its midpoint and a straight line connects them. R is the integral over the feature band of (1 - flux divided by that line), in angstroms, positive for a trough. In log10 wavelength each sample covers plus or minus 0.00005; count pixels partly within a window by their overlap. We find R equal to 1.5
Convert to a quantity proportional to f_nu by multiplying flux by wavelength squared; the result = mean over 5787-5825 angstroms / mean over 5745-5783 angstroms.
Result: 1.02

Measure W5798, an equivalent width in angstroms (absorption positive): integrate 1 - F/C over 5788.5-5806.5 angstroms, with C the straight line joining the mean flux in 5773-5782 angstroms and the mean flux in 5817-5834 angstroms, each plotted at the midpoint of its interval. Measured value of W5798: 0.2 angstroms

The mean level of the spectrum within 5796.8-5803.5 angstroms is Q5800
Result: 36.2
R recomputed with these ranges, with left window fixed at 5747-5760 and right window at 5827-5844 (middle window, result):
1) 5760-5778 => -0.6 angstroms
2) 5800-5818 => 0.1 angstroms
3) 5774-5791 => 0.2 angstroms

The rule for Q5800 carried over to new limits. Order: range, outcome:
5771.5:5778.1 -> 37.1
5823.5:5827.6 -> 38.3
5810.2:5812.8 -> 38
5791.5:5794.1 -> 37.4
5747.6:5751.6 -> 35.4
